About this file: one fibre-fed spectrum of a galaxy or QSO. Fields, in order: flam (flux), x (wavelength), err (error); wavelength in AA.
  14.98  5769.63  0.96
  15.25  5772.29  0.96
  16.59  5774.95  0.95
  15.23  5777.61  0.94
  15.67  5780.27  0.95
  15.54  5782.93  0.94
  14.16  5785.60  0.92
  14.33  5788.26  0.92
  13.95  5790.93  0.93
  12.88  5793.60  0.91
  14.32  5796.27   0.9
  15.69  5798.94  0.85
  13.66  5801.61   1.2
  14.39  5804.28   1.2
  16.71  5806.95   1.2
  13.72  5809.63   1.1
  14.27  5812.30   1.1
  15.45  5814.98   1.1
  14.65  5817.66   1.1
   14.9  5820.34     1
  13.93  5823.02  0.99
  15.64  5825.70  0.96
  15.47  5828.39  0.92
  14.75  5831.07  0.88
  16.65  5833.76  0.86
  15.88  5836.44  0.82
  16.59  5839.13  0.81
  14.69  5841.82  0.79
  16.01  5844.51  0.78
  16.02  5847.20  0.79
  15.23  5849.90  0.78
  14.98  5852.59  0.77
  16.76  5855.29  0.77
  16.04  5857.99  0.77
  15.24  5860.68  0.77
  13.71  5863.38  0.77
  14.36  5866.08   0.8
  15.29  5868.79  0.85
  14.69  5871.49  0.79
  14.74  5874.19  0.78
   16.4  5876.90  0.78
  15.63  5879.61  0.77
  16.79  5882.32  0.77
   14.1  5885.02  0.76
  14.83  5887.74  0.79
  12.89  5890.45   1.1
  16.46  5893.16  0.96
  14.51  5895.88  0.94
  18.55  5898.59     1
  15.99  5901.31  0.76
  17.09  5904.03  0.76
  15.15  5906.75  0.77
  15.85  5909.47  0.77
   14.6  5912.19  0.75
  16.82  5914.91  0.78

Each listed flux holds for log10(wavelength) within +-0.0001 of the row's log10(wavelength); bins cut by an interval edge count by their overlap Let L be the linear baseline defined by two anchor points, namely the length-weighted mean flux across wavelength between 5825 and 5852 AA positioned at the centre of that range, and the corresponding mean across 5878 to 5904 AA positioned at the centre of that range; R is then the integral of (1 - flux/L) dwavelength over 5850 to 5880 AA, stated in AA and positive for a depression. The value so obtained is 0.8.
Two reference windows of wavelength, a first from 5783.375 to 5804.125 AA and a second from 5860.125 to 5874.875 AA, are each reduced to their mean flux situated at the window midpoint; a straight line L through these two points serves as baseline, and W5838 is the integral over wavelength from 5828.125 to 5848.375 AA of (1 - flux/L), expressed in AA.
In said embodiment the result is -1.8 AA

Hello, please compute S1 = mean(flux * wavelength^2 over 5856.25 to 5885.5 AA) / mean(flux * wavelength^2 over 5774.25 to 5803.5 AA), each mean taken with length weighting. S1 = 1.07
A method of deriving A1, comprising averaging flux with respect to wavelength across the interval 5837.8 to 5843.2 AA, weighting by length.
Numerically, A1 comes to 15.6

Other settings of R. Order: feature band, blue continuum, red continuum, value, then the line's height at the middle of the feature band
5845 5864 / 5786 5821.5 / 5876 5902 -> -0.5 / 15.2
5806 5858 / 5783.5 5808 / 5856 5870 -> -2.2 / 14.8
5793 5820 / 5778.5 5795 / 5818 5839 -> 0.4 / 14.9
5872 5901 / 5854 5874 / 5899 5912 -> 0.3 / 15.6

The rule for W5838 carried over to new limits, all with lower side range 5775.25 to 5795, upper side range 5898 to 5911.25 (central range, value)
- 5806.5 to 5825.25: 0.4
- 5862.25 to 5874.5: 1.0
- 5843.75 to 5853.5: 0.0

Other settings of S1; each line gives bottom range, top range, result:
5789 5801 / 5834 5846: 1.14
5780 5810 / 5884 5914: 1.10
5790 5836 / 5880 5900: 1.07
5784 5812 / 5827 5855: 1.11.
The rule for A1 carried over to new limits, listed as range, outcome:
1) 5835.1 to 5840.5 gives 16.2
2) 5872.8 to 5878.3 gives 15.6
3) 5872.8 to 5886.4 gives 15.5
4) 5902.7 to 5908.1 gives 16.1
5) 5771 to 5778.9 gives 15.7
